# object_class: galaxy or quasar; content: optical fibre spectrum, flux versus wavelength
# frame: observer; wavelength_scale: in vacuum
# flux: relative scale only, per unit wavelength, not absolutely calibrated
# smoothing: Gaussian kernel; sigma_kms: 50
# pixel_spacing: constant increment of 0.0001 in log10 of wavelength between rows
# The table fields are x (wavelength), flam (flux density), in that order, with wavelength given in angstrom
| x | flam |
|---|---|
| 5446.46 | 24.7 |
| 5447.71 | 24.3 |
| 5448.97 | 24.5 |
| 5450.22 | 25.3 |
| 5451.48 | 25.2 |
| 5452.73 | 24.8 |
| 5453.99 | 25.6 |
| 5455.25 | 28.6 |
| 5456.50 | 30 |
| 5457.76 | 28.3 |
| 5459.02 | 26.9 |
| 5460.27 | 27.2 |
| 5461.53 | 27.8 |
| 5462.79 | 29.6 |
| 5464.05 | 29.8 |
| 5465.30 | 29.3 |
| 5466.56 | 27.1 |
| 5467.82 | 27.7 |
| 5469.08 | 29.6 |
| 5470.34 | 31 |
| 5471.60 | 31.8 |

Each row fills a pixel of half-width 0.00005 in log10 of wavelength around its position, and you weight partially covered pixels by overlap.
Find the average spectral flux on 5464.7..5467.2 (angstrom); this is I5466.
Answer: 28.2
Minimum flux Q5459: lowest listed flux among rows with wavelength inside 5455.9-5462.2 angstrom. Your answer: 26.9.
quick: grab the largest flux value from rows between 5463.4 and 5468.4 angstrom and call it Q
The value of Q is 29.8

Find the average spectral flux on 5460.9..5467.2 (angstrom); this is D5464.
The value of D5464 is 28.7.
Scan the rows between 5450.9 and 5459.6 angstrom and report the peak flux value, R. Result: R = 30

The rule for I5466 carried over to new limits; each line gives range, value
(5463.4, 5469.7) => 28.7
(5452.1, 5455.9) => 26.4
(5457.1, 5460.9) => 27.5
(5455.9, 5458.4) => 29.1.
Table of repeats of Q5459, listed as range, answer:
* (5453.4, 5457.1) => 25.6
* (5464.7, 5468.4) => 27.1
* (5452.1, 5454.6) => 24.8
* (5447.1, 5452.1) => 24.3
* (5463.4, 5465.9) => 29.3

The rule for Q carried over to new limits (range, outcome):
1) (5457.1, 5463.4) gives 29.6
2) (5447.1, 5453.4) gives 25.3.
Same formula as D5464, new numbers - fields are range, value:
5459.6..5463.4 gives 28.2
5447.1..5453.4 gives 24.8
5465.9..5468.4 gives 27.4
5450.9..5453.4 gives 25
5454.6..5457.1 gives 29.3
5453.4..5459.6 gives 27.9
